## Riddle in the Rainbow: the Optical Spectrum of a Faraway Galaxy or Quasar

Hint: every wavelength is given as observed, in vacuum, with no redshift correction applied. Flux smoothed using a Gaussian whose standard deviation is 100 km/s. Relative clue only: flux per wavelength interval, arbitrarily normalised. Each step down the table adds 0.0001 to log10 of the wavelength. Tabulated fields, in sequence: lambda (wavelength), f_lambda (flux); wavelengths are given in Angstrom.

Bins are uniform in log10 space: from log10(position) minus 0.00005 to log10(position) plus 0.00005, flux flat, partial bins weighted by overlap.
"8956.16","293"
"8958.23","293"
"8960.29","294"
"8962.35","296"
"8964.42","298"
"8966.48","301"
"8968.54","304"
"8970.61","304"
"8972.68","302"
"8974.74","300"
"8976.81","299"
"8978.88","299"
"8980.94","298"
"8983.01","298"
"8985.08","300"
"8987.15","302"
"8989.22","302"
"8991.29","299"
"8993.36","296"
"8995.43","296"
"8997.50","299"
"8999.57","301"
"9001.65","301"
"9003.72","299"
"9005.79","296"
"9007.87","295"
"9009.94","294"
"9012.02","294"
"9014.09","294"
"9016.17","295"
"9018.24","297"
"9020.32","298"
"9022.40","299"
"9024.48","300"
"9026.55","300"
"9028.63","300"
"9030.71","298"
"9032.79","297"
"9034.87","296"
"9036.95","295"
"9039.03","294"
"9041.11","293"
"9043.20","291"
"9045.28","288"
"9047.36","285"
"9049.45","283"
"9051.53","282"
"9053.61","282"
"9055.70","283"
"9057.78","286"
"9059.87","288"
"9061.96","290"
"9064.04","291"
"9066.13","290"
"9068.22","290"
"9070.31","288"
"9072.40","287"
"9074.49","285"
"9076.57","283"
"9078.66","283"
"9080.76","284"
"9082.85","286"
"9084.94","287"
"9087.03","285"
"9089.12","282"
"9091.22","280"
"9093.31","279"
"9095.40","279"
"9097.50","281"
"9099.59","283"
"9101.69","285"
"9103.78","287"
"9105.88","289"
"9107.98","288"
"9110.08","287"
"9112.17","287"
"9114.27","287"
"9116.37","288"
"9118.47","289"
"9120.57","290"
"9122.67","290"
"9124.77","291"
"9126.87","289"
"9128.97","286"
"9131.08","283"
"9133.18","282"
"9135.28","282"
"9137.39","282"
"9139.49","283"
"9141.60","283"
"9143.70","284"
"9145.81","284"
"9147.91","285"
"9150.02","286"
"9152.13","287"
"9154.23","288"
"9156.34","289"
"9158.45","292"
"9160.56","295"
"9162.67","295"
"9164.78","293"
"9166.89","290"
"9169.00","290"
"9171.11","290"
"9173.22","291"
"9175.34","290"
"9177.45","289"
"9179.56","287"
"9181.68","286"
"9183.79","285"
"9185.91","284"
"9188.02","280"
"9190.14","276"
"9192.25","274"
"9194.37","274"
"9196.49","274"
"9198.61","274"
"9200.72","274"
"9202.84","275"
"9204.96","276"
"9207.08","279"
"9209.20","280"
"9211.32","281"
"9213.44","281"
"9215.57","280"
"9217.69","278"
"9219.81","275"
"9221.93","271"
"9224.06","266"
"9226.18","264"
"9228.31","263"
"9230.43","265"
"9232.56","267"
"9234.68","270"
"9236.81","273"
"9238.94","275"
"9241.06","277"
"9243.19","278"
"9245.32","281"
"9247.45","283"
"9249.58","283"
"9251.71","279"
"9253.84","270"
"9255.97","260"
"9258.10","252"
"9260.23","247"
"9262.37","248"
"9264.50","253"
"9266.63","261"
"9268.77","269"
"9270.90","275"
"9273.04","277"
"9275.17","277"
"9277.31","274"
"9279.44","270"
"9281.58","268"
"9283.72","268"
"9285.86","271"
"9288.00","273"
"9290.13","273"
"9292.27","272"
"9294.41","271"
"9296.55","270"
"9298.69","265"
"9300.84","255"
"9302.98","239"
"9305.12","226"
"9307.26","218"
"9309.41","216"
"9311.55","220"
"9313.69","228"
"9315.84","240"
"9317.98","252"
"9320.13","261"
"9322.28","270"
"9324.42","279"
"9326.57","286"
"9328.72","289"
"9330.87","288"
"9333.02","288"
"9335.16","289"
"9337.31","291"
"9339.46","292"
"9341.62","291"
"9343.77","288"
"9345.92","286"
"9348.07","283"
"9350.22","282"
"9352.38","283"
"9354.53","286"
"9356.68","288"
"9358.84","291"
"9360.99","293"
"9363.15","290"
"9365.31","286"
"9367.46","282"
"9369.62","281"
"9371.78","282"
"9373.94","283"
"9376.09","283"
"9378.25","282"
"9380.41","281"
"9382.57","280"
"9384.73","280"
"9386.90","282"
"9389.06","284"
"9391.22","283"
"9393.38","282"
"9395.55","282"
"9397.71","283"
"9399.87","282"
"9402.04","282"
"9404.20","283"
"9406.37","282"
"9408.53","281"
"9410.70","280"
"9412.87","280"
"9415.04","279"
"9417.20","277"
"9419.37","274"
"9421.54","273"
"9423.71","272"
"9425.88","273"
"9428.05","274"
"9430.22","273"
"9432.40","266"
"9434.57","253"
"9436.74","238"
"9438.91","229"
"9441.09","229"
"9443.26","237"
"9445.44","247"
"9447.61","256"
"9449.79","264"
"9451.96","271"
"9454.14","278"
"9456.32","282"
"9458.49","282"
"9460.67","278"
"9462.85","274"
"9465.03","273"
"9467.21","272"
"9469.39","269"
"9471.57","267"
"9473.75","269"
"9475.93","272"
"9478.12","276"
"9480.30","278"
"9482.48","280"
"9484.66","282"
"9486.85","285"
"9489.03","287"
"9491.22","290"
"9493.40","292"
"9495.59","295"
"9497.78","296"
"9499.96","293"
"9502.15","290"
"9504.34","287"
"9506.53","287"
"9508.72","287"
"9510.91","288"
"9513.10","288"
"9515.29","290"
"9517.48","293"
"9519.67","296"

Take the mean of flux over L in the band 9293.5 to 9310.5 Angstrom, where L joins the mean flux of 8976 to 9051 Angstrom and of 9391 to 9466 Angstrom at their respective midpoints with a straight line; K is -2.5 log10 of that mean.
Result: 0.14 mag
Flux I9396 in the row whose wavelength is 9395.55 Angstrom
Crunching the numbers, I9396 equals 282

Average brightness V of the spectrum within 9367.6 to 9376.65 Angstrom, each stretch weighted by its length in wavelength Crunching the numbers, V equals 282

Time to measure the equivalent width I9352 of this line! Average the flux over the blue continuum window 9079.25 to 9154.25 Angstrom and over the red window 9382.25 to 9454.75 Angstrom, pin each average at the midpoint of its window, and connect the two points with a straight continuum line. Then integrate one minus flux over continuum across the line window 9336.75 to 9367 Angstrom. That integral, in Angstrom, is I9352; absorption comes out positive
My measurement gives -1.6 Angstrom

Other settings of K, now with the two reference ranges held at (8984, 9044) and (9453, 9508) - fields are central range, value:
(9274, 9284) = 0.064 mag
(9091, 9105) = 0.046 mag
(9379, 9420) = 0.012 mag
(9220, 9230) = 0.091 mag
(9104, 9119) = 0.023 mag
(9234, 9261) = 0.068 mag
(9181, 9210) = 0.051 mag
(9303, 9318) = 0.252 mag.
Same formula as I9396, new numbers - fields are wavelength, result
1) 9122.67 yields 290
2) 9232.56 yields 267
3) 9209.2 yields 280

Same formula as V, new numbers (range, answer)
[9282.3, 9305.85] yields 263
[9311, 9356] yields 276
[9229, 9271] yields 268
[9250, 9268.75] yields 260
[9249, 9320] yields 258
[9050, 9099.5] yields 285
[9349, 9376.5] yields 285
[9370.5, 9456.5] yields 272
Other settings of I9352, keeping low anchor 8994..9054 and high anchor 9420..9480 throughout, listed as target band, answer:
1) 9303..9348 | 1.45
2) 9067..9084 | 0.31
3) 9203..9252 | 0.97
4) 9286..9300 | 0.28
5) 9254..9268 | 1.17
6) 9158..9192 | -0.45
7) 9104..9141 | 0.16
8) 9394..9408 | -0.73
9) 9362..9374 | -0.60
